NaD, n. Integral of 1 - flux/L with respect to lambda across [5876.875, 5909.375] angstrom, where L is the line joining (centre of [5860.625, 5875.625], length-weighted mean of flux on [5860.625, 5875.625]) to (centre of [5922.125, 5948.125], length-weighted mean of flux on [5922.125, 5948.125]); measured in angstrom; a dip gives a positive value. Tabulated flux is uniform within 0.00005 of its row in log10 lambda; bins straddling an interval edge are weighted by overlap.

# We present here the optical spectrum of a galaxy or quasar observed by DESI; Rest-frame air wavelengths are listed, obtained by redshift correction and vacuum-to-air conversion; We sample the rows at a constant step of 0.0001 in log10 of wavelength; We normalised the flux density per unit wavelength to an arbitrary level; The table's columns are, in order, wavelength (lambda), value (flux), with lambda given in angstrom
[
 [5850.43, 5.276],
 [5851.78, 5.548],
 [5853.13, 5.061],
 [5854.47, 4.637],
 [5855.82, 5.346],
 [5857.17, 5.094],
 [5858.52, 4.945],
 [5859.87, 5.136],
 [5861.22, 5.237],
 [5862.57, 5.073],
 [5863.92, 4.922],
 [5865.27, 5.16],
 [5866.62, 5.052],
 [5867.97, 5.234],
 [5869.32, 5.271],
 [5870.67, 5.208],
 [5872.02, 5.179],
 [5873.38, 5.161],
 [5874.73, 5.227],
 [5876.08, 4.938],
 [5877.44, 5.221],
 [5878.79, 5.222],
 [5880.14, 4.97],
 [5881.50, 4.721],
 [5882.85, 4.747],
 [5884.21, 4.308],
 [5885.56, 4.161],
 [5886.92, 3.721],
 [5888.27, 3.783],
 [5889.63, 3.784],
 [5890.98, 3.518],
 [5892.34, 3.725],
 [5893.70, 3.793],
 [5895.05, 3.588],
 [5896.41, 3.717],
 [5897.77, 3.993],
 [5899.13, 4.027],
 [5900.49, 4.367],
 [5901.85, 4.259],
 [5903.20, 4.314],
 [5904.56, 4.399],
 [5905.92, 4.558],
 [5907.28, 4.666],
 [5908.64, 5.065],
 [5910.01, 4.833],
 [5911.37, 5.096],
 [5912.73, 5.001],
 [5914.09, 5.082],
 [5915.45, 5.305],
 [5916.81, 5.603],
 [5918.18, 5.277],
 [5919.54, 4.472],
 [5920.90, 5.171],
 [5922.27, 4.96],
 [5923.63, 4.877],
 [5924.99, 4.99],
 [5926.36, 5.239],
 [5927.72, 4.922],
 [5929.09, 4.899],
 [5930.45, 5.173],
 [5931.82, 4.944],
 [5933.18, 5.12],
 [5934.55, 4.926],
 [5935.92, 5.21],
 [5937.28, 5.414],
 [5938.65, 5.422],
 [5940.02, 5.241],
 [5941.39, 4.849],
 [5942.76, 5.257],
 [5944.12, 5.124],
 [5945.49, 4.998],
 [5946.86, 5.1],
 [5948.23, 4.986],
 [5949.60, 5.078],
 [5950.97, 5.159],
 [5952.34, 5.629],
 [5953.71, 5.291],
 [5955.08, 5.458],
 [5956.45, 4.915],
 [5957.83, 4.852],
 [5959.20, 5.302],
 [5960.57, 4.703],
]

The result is 5.4 angstrom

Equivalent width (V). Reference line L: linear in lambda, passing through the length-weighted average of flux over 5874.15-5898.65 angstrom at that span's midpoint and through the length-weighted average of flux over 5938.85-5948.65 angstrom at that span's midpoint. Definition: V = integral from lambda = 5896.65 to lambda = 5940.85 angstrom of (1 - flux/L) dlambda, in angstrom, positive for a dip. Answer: -1.3 angstrom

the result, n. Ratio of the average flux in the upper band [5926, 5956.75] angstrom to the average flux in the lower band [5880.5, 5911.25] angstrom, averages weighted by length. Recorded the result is 1.2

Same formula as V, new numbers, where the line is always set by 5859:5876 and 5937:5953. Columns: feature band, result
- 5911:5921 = 0.1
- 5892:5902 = 2.4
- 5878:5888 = 1.2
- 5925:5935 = 0.3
